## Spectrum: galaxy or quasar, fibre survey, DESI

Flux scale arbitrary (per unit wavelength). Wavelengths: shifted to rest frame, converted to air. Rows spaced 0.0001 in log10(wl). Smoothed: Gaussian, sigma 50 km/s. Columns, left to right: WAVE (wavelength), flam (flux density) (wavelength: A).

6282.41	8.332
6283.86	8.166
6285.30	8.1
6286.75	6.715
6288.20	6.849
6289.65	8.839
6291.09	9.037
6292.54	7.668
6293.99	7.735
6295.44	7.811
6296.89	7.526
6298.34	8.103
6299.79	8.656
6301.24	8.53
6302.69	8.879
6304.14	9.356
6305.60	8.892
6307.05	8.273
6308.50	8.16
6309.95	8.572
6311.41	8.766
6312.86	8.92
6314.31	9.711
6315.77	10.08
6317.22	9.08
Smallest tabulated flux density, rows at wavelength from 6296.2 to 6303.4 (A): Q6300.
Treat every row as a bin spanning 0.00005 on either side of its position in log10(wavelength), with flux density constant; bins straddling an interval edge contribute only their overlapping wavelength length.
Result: 7.526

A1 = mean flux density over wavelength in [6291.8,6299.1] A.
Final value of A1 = 7.77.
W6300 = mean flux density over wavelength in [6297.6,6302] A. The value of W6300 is 8.43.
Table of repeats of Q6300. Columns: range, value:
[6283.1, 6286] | 8.1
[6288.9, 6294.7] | 7.668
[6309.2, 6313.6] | 8.572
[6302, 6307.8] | 8.273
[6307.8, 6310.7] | 8.16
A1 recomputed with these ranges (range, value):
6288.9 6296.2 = 8.21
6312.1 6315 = 9.33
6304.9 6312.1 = 8.53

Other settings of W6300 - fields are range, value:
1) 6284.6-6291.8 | 7.91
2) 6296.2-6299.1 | 7.83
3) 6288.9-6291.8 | 8.94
